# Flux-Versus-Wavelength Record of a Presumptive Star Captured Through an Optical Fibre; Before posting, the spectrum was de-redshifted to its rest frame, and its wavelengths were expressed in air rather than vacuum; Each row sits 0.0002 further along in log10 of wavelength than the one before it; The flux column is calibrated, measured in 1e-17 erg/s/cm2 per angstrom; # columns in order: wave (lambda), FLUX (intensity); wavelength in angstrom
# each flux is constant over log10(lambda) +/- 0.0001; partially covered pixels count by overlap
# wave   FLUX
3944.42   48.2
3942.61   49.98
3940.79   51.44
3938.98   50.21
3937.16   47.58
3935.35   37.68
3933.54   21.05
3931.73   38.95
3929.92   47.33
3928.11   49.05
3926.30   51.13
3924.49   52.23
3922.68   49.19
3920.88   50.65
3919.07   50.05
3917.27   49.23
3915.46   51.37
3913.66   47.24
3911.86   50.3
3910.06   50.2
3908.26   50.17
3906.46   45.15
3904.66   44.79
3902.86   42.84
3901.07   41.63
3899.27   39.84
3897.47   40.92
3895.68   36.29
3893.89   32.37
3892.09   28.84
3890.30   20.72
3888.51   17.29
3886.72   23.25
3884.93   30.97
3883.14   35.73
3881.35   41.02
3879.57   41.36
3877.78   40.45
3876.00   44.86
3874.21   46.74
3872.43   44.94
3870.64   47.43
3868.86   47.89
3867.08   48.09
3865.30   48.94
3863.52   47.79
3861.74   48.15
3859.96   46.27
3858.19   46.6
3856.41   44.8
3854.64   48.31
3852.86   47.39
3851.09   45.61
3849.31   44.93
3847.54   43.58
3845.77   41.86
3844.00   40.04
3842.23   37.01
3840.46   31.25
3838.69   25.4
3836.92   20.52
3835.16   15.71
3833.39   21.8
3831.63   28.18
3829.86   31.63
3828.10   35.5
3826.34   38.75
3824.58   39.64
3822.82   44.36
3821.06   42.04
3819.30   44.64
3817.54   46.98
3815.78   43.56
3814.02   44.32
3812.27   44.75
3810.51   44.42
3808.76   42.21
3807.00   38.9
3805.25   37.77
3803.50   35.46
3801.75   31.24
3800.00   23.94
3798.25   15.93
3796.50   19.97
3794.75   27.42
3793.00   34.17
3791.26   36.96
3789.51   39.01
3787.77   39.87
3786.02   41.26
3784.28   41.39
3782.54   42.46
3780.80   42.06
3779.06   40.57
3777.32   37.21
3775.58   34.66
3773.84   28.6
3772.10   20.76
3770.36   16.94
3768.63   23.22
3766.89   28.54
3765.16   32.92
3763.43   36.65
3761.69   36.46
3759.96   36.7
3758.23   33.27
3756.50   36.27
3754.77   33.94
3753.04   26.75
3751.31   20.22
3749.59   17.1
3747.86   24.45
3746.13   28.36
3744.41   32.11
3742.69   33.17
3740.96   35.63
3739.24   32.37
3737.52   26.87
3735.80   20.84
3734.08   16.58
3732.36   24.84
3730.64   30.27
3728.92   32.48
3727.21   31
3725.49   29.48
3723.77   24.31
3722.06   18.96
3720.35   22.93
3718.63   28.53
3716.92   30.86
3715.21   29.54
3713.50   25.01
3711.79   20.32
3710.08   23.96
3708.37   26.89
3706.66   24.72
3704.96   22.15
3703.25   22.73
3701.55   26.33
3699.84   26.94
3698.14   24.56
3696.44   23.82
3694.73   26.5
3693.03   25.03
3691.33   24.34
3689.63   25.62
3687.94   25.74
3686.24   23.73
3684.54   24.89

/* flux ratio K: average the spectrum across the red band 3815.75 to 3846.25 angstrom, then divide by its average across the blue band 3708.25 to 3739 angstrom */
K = 1.34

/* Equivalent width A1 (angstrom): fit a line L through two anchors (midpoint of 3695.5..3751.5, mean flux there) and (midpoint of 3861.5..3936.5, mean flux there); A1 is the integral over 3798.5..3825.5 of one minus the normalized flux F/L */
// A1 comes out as -4.3 angstrom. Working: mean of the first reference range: 26.1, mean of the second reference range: 42.2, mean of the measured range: 39.7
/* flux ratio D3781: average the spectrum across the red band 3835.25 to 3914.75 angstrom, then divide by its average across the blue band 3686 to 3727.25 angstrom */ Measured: 1.60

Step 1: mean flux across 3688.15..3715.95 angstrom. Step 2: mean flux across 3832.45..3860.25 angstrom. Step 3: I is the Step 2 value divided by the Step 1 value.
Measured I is 1.50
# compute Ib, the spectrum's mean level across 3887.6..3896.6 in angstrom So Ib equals 27.2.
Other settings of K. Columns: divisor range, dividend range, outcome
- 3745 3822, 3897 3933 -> 1.38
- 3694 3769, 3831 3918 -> 1.45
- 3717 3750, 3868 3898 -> 1.35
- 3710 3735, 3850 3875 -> 1.81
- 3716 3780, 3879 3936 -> 1.42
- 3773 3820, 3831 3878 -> 1.10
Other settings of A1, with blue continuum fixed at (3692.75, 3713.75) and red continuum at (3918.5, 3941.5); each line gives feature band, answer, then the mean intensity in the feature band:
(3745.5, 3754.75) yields 1.5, 24.2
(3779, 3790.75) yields -3.2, 40.9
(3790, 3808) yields 1.6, 30.4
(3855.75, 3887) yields -2.5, 43.4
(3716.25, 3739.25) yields 0.5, 26.2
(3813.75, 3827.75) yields -2.8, 42.7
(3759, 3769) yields -0.9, 32.9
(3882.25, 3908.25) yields 4.7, 34.9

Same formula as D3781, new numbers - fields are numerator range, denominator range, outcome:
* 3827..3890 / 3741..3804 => 1.22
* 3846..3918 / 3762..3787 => 1.26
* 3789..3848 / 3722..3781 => 1.19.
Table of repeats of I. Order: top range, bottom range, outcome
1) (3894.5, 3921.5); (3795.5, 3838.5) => 1.33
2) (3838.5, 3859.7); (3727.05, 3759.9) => 1.48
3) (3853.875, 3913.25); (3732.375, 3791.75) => 1.31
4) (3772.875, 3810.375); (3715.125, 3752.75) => 1.30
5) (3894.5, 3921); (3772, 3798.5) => 1.32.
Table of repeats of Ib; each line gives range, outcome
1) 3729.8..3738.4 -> 23.9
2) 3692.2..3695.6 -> 25.7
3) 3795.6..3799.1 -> 18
